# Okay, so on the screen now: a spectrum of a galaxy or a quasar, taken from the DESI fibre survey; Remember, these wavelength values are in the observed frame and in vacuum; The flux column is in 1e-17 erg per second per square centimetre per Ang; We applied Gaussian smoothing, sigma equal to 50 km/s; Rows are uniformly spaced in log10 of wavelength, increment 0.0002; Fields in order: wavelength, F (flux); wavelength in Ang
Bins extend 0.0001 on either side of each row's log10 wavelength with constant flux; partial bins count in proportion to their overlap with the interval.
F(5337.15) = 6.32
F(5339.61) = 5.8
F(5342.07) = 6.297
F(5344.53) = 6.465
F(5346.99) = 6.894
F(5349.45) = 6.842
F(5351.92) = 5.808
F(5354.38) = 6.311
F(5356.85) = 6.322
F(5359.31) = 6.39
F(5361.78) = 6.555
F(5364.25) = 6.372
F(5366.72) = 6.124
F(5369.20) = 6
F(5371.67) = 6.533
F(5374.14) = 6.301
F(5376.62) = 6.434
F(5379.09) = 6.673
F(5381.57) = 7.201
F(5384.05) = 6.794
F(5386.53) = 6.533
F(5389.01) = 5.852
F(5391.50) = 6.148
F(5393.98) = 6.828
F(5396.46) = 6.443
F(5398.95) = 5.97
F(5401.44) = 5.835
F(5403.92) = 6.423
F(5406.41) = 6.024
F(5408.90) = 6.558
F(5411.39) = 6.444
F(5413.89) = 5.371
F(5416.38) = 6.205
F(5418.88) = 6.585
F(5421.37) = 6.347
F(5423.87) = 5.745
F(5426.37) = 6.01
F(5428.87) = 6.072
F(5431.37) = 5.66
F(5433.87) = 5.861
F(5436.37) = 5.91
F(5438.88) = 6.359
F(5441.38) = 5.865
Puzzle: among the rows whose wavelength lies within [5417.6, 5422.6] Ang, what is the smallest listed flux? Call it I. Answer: 6.347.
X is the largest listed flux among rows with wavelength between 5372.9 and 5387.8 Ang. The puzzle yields 7.201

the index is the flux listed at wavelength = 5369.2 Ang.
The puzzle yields 6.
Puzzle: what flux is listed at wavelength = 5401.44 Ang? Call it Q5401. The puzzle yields 5.835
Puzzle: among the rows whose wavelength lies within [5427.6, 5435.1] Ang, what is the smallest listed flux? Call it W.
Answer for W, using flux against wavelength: 5.66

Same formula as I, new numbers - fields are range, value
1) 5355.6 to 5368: 6.124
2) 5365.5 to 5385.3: 6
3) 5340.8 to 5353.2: 5.808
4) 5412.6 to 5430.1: 5.371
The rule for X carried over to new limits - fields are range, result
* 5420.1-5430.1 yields 6.347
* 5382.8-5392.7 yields 6.794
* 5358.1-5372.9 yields 6.555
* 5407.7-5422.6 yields 6.585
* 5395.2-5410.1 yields 6.558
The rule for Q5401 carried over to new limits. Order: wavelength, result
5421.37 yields 6.347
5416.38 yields 6.205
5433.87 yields 5.861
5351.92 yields 5.808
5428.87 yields 6.072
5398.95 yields 5.97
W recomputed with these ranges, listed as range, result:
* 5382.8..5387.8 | 6.533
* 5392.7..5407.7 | 5.835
